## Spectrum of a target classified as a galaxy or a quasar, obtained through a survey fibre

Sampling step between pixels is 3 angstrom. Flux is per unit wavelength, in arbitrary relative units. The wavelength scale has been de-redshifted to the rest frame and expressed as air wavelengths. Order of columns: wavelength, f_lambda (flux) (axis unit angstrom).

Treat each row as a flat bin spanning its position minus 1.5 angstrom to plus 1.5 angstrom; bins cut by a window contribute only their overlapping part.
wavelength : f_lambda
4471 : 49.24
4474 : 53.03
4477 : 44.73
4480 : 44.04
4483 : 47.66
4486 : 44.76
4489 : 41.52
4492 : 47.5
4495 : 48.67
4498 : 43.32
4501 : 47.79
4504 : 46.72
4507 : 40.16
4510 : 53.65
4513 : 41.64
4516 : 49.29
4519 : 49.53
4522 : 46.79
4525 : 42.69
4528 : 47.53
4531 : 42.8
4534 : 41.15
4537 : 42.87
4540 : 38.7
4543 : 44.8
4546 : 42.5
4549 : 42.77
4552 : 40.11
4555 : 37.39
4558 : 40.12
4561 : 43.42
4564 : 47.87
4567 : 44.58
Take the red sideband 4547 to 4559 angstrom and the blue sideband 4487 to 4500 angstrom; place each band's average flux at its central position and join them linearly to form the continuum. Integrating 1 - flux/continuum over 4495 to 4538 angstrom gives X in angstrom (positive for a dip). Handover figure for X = -2.2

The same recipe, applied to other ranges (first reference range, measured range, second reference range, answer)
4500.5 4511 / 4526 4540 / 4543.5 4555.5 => 0.1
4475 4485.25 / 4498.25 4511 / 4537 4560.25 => -0.7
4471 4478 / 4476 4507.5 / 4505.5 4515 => 1.3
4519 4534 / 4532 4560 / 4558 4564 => 1.9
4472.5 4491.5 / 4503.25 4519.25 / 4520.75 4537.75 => -0.7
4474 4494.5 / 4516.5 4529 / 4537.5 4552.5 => -1.0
